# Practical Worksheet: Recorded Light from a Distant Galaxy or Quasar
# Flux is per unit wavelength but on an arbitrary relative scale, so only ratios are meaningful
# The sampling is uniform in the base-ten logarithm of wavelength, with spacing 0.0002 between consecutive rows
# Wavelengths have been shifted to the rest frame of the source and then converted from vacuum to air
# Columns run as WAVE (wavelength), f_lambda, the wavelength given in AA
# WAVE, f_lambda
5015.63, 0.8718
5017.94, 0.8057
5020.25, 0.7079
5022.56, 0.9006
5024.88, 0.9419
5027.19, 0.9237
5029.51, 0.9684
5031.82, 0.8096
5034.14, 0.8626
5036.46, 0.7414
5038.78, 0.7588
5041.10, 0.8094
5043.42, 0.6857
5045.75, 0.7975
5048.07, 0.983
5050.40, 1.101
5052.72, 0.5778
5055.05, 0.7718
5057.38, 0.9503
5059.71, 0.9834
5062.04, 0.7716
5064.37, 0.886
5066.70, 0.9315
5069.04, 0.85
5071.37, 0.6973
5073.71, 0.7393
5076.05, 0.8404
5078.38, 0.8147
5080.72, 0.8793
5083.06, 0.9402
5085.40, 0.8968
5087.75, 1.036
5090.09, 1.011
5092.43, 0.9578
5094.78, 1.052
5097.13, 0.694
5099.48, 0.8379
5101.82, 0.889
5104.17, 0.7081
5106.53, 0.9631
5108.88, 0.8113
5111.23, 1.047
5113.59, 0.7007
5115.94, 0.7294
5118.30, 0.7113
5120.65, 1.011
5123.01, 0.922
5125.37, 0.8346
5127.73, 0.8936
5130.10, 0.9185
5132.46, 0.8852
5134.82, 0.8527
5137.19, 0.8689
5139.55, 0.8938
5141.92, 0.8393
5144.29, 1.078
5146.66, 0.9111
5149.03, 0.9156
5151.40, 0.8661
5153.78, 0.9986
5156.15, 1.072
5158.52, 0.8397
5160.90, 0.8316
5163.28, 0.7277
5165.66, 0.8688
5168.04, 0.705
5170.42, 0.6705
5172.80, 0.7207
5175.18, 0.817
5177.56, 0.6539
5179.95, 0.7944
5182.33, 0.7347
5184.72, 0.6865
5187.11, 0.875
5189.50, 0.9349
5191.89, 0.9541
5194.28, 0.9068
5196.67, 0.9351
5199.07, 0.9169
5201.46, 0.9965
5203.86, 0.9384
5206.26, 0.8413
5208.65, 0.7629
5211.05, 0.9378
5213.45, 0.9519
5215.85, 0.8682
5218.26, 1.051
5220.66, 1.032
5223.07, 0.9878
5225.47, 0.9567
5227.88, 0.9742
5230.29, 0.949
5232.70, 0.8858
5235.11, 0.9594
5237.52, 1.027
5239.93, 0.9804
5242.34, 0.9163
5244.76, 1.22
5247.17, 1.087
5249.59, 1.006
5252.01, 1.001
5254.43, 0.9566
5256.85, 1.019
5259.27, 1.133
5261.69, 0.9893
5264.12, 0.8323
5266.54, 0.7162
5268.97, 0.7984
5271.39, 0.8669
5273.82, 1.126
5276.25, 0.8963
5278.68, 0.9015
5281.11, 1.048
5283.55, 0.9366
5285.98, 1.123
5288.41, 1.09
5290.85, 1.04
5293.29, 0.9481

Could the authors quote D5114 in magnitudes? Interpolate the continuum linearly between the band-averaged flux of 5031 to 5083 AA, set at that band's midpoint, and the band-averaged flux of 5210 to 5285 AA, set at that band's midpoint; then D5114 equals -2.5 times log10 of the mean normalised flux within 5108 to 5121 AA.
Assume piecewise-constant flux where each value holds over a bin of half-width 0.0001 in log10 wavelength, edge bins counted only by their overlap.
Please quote 0.06 mag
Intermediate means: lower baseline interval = 0.832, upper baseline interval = 0.969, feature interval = 0.825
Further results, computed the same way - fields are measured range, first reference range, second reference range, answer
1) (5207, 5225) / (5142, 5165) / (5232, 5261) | 0.05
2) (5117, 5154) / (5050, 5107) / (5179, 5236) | -0.01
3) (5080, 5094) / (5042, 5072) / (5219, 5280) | -0.11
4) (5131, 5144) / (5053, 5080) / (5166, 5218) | -0.06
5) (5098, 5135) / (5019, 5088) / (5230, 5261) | 0.06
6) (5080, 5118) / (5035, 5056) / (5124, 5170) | -0.05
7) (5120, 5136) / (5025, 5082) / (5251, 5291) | -0.02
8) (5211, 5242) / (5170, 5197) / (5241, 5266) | -0.04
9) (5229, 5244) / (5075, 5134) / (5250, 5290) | -0.01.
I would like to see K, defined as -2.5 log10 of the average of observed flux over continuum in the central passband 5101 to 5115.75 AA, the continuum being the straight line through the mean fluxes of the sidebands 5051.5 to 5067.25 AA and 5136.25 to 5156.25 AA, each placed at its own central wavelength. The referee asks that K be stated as 0.06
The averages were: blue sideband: 0.837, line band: 0.844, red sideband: 0.932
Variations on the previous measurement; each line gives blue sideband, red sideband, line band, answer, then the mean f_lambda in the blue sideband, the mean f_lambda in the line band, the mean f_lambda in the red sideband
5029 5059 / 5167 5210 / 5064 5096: -0.08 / 0.831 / 0.895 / 0.826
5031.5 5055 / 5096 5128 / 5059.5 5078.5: -0.01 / 0.811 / 0.829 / 0.838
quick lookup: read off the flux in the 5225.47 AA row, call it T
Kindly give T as 0.9567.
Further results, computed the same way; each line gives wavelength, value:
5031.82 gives 0.8096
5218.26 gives 1.051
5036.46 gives 0.7414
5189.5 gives 0.9349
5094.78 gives 1.052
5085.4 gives 0.8968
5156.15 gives 1.072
